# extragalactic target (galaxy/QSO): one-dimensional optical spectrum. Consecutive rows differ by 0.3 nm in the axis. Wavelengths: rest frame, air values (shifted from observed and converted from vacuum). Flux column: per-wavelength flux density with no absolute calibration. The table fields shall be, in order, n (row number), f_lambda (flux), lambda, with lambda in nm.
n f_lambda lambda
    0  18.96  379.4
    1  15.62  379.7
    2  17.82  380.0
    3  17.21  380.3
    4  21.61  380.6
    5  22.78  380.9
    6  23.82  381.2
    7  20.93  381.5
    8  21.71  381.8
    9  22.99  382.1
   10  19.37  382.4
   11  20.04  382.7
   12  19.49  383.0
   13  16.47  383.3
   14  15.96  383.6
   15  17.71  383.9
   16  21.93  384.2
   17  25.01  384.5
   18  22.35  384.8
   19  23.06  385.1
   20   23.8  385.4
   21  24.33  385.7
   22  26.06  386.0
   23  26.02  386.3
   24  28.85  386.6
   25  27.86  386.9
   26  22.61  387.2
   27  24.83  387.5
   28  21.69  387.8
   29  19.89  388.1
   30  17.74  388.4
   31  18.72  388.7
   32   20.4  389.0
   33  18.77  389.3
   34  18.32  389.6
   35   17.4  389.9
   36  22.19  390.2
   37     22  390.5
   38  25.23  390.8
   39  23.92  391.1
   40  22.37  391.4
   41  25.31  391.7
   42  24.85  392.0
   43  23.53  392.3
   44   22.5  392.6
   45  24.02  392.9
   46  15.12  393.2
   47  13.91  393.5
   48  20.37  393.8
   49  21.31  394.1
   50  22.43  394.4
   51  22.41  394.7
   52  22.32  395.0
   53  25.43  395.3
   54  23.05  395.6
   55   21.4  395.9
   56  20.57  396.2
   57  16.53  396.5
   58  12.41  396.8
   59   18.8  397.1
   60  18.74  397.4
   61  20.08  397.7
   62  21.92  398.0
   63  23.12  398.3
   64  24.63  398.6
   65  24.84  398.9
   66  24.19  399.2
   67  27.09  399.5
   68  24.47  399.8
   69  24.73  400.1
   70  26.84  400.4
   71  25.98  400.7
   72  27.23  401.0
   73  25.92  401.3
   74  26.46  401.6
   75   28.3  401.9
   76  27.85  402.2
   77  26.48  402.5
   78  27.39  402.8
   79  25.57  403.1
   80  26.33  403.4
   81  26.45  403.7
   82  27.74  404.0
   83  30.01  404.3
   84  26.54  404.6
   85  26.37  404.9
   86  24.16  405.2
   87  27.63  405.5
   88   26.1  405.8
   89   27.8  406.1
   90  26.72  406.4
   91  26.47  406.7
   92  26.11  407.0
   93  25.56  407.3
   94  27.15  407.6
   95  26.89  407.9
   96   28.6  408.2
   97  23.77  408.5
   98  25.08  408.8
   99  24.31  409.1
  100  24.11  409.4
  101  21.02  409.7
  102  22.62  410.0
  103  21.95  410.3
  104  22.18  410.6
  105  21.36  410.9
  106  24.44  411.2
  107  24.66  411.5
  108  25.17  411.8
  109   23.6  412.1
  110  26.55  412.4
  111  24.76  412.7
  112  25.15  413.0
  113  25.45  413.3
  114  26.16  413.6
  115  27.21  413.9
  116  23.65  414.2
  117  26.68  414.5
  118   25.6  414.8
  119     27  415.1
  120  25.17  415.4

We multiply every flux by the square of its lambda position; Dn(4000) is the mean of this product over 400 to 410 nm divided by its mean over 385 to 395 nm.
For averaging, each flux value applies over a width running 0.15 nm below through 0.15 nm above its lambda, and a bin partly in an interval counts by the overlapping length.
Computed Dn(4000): 1.28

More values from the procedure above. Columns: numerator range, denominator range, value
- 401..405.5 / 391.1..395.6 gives 1.29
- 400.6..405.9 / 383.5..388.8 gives 1.28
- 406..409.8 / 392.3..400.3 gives 1.27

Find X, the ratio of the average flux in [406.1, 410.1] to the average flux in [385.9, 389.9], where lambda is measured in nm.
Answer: 1.14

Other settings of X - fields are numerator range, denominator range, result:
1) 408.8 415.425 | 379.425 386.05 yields 1.18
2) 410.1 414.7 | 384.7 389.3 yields 1.07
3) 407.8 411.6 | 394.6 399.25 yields 1.13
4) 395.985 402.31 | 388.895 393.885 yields 1.10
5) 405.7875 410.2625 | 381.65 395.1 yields 1.17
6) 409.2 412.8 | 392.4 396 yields 1.11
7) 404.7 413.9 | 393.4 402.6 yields 1.10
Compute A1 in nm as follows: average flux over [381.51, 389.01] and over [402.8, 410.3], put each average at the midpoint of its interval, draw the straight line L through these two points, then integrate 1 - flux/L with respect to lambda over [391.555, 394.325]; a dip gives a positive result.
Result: 0.25 nm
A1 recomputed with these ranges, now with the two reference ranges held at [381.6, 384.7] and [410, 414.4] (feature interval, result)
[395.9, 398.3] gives 0.35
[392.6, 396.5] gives 0.16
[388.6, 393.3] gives -0.08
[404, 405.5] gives -0.23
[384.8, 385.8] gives -0.15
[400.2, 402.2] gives -0.35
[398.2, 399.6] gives -0.14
